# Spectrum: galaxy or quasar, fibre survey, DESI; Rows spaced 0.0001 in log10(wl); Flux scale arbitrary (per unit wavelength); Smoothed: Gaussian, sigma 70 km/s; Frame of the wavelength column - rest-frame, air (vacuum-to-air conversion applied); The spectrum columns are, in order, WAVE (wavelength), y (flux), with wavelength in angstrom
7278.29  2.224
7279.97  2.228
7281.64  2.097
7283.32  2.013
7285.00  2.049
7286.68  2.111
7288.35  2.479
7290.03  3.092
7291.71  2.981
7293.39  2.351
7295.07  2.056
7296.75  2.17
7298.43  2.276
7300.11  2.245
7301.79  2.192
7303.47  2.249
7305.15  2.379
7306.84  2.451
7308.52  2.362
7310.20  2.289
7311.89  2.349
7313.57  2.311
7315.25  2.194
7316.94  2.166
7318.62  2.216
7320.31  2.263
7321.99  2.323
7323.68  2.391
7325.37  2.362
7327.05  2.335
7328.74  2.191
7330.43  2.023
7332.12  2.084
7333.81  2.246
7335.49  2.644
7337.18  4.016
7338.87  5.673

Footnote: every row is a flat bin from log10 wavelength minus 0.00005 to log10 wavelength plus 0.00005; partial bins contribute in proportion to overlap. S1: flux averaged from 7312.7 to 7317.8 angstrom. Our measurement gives 2.23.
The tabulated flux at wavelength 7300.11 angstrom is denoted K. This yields 2.245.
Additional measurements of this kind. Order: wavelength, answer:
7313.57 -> 2.311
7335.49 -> 2.644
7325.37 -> 2.362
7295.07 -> 2.056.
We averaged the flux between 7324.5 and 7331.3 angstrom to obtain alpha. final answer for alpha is 2.23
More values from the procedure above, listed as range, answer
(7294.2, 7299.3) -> 2.17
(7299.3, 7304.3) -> 2.23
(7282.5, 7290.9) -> 2.35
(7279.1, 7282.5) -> 2.16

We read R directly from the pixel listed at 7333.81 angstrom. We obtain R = 2.246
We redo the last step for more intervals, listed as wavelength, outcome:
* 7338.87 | 5.673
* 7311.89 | 2.349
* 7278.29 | 2.224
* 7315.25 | 2.194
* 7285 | 2.049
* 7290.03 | 3.092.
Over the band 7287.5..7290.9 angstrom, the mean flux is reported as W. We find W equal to 2.79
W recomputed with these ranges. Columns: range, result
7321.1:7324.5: 2.36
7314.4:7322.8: 2.23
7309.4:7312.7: 2.31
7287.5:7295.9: 2.59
